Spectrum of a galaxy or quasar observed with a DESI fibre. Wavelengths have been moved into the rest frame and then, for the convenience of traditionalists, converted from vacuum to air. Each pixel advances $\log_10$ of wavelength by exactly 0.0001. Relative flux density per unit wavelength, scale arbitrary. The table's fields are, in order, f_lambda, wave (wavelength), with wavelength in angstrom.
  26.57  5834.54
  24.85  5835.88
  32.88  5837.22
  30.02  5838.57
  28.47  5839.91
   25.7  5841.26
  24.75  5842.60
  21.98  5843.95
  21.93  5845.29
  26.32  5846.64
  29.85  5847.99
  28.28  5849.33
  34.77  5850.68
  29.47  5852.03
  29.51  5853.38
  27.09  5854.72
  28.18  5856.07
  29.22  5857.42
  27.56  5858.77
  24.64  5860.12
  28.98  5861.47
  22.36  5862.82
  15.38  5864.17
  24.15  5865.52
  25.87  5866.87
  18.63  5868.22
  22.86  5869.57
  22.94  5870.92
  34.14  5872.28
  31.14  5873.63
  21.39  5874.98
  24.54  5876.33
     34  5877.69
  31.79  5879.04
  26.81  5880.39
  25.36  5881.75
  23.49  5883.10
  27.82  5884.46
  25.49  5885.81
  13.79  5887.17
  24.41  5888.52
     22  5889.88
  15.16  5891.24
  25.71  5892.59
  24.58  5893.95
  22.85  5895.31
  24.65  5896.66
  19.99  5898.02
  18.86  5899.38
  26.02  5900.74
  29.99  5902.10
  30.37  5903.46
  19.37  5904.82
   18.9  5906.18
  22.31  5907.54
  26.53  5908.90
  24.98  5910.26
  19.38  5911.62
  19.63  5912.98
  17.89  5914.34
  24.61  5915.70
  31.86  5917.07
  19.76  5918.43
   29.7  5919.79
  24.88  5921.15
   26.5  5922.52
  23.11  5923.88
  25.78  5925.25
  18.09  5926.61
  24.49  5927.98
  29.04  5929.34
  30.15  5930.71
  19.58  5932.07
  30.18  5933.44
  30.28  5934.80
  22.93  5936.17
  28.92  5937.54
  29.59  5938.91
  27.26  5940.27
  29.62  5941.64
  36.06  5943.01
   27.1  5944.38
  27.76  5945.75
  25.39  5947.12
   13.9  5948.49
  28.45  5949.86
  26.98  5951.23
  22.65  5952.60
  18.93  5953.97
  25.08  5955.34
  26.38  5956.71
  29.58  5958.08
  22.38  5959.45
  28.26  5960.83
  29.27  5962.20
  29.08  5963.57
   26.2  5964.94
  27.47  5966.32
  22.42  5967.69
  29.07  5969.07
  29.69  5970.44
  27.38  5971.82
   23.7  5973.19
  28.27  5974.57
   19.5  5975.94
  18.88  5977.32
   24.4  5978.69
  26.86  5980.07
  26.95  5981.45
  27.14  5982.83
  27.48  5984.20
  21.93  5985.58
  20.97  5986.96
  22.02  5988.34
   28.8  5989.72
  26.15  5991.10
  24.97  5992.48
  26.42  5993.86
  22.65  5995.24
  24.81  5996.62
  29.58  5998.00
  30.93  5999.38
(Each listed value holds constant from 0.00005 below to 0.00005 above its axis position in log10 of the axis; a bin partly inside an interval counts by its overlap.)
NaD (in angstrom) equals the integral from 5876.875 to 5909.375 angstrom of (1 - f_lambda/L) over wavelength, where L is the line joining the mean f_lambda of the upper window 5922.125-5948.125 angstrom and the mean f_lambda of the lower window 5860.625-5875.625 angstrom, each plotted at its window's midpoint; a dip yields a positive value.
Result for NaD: 1.4 angstrom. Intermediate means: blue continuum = 24.4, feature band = 24.2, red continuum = 26.8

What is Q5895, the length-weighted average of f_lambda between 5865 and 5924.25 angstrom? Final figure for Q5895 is 24.3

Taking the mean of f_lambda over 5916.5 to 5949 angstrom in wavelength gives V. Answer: 26.4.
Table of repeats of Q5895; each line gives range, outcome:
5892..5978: 25.2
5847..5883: 26.8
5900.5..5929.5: 24.1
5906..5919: 22.8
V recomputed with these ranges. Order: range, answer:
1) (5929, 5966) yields 26.7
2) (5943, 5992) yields 25.5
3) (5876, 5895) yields 24.6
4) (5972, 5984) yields 24.7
